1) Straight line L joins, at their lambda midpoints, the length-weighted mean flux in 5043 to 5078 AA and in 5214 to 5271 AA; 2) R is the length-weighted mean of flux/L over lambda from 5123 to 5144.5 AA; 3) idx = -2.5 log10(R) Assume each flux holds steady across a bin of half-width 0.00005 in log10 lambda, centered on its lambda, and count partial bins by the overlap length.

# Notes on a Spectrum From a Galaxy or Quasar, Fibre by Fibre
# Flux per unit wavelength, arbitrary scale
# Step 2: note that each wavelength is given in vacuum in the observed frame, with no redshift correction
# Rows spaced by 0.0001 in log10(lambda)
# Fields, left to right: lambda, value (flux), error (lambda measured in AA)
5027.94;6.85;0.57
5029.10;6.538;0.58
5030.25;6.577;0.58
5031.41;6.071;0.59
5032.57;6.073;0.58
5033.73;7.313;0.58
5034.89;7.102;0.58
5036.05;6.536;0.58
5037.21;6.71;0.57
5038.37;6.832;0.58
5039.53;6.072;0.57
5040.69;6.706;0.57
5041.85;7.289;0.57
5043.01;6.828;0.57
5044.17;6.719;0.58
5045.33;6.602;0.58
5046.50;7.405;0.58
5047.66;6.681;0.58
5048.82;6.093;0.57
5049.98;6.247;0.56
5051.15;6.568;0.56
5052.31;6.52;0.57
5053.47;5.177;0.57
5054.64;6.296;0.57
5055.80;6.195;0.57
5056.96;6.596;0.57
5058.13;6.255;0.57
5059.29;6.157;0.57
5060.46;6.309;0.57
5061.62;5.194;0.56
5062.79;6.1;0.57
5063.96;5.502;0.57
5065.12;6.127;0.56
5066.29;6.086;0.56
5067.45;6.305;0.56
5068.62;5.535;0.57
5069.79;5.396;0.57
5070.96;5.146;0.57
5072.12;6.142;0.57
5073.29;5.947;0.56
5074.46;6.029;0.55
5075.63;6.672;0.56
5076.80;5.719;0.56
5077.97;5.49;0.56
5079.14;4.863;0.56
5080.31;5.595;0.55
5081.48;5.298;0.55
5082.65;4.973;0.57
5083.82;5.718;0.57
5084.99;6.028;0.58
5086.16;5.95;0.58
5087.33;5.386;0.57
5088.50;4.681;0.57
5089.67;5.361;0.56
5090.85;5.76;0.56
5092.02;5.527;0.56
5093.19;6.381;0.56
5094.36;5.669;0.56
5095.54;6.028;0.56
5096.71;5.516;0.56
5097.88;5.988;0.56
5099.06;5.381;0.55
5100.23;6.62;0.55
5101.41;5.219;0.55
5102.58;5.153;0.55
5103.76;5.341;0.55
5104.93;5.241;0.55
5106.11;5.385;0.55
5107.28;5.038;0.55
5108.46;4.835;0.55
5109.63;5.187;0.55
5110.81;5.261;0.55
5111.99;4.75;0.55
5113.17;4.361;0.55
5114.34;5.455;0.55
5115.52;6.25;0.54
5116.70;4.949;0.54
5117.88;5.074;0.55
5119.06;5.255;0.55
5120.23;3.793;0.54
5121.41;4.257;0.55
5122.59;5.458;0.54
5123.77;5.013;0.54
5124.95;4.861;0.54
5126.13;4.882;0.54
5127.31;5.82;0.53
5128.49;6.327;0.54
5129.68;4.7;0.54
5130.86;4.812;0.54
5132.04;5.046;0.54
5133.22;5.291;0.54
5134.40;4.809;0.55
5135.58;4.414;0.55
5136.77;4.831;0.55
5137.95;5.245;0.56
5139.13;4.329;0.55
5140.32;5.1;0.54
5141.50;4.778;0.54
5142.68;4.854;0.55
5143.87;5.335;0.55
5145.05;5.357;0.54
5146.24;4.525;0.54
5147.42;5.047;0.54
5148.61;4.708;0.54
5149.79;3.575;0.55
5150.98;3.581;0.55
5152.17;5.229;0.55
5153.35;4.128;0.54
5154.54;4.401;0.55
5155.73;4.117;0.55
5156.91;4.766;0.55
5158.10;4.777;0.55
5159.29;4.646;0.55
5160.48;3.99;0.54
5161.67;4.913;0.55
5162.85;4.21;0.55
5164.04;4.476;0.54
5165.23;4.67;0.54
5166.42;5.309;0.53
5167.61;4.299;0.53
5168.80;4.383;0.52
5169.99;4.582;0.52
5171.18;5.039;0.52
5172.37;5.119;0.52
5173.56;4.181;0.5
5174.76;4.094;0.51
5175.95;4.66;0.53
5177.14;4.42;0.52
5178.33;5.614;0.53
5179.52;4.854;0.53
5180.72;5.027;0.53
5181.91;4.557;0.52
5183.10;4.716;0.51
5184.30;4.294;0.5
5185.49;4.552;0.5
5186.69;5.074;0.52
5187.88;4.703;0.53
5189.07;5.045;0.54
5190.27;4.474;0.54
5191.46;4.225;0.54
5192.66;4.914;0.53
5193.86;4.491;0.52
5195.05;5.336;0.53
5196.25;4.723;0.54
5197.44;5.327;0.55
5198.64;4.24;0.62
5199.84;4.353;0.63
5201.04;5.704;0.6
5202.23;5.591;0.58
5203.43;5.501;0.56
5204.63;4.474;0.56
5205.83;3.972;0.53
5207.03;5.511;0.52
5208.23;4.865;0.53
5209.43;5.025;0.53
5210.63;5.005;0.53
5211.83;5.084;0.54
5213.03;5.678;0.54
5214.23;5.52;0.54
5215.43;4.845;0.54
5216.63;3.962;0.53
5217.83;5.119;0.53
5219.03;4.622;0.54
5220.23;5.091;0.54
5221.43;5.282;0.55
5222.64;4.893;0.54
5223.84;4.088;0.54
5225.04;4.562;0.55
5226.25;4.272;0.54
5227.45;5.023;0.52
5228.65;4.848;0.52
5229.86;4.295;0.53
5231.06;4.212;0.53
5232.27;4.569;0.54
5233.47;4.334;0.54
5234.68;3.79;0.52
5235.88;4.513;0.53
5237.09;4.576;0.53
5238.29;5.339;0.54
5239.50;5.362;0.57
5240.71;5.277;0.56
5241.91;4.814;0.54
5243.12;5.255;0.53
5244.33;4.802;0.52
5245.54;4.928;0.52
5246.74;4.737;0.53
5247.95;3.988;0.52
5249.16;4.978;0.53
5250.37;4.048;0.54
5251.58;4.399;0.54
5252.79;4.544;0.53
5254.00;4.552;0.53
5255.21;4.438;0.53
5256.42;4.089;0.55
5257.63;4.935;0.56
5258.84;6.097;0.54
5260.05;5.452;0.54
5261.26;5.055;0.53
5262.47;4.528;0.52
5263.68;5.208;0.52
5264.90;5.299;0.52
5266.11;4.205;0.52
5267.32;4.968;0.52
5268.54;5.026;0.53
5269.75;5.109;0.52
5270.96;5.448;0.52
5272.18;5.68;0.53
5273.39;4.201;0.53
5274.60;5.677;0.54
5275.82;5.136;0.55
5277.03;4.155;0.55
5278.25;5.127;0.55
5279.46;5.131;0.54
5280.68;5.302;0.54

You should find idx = 0.11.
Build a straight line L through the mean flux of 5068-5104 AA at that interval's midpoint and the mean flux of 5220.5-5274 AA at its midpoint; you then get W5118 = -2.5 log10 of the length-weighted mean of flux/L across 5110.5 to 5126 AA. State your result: 0.10 mag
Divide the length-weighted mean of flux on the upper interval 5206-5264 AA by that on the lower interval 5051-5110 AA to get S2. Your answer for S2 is 0.84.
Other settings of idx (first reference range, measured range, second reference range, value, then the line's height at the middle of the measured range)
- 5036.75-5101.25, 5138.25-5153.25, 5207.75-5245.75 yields 0.16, 5.42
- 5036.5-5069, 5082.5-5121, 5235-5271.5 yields 0.11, 5.97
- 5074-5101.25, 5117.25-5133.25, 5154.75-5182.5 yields 0.03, 5.19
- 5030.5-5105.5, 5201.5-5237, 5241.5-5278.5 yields 0.07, 5.11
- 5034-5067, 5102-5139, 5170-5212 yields 0.11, 5.61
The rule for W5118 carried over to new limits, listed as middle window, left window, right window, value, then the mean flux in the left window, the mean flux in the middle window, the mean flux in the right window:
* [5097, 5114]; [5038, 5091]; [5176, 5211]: 0.07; 6.01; 5.28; 4.84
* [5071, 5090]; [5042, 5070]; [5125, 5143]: 0.05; 6.23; 5.61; 5.01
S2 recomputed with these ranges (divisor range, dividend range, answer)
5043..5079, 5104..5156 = 0.80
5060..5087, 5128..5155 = 0.84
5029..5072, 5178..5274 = 0.76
